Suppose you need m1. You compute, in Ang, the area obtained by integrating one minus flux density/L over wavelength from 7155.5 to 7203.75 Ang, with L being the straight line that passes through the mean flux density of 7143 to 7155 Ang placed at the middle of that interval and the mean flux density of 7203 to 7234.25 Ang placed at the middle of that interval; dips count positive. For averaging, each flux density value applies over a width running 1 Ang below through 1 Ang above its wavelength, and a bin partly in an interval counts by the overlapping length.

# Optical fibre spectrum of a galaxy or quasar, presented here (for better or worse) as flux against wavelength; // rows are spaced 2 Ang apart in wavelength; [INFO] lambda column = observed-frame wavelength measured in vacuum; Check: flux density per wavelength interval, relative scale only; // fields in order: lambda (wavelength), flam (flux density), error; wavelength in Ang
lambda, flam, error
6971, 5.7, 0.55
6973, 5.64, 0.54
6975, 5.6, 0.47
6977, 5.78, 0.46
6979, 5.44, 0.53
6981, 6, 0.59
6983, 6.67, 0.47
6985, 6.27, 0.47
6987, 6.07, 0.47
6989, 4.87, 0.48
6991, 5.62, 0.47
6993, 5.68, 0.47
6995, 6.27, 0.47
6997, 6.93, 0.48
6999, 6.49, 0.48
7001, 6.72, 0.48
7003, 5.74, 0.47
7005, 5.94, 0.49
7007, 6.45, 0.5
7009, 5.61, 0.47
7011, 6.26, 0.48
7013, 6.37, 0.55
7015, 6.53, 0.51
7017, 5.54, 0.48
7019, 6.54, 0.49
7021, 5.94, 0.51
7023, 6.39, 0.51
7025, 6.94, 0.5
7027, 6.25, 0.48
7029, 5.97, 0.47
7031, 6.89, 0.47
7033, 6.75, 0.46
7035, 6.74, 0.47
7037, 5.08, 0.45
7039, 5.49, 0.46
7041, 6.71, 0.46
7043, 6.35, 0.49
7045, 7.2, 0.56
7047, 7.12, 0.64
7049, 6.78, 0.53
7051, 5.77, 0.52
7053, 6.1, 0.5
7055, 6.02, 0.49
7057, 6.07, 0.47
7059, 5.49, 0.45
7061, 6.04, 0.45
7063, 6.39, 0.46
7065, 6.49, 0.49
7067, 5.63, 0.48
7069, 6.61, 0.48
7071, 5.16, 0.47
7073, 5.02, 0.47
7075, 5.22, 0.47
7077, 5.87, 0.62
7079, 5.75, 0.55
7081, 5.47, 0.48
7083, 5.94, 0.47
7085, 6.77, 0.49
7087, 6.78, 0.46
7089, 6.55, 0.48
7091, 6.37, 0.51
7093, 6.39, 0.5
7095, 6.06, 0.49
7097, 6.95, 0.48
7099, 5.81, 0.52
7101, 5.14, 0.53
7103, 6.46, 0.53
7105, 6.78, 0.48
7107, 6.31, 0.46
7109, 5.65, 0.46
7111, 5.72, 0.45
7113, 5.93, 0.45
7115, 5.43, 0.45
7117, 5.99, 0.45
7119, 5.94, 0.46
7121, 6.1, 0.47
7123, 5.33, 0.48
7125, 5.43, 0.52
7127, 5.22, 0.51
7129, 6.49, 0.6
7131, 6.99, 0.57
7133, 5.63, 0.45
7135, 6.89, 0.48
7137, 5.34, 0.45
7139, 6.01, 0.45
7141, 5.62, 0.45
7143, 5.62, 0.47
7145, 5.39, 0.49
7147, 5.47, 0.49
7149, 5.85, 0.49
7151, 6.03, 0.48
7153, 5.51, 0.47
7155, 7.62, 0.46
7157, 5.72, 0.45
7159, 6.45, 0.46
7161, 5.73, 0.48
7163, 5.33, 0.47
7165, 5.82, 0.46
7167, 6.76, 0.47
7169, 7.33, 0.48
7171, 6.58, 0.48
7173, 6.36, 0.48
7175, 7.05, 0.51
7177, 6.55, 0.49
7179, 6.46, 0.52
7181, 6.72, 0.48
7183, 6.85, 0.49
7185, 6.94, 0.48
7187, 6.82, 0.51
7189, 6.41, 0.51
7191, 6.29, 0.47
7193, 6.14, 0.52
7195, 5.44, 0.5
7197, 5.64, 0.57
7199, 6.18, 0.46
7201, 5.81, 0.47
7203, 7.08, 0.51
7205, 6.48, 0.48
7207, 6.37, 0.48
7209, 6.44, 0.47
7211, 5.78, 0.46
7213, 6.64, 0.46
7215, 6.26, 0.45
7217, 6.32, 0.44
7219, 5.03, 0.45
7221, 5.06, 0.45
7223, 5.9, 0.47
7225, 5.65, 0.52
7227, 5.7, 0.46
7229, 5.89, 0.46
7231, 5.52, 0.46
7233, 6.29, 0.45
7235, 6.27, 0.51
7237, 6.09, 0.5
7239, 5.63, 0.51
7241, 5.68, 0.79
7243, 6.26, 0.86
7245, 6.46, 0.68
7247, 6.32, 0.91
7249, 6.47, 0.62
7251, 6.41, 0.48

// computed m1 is -3.9 Ang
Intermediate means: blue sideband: 5.81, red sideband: 5.99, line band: 6.36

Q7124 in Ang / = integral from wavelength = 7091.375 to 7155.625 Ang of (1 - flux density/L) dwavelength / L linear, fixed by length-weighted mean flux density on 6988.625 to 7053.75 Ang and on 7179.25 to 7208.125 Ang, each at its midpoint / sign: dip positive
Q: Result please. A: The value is 3.6 Ang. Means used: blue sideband 6.26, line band 5.97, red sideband 6.37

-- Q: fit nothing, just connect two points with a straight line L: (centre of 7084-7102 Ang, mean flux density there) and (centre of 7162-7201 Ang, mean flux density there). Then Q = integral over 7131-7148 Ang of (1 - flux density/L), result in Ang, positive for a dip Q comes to 1.4 Ang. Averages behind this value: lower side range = 6.31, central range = 5.82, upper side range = 6.39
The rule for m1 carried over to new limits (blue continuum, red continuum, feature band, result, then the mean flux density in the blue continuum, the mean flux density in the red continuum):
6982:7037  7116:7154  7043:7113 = -1.2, 6.22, 5.83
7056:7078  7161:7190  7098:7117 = 0.5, 5.82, 6.54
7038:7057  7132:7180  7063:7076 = 1.2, 6.38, 6.13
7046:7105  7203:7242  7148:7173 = -0.9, 6.09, 5.98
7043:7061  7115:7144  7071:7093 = 0.7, 6.3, 5.88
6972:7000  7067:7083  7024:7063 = -3.9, 5.95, 5.61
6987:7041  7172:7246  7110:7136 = 1.0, 6.16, 6.17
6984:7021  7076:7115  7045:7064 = -0.4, 6.1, 6.12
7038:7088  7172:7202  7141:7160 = 1.1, 6.09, 6.38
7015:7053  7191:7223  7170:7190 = -1.9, 6.36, 6.05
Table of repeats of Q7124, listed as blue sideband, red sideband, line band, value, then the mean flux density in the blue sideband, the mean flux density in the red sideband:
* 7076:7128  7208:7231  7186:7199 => -0.5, 6.01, 5.86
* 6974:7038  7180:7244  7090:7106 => -0.3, 6.14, 6.11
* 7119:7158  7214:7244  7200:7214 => -1.2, 5.91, 5.84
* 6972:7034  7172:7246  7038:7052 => -0.8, 6.13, 6.17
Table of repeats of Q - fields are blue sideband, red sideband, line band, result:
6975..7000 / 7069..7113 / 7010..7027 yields -0.88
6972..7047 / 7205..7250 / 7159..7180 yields -1.20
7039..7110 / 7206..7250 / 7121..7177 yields 0.04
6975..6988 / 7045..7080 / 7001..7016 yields -0.41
